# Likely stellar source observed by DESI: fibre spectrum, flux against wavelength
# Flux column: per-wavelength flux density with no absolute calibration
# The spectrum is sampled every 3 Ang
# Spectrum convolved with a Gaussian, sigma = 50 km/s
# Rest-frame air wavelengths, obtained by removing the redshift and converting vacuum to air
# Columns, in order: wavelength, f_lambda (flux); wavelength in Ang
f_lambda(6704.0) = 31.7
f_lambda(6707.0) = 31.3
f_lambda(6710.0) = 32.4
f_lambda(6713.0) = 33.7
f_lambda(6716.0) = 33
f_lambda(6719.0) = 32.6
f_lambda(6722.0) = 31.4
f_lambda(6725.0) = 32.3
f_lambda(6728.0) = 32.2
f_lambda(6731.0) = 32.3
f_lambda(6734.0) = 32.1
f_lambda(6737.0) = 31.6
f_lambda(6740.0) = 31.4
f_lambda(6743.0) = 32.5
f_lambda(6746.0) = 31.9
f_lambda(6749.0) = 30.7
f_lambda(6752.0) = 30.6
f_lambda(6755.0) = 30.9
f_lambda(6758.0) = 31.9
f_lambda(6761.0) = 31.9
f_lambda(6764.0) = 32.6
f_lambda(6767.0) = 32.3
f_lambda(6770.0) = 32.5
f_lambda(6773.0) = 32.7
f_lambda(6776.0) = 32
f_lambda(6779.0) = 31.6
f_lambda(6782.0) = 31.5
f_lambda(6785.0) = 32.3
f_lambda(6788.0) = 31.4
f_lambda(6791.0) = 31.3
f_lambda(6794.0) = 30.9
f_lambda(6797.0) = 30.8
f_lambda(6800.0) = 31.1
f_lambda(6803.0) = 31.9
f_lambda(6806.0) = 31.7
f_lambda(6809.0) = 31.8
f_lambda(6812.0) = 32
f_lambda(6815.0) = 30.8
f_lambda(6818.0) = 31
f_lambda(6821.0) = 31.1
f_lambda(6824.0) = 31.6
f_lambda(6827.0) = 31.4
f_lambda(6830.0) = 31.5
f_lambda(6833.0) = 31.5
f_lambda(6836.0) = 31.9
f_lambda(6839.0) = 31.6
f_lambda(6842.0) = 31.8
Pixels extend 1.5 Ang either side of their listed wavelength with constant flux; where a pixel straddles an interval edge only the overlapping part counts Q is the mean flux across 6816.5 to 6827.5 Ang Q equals 31.3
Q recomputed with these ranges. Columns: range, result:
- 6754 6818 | 31.7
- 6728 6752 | 31.7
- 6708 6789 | 32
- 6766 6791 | 32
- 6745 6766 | 31.5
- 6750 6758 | 31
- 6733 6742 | 31.7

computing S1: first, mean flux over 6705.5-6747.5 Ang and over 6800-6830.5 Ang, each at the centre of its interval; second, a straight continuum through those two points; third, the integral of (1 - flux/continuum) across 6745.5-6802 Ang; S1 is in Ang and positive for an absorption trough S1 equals 0.32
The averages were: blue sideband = 32.2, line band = 31.6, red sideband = 31.5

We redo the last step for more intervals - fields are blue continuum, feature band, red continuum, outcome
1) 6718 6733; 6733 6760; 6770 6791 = 0.46 Ang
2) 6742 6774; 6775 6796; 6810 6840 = 0.09 Ang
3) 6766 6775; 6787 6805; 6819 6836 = 0.44 Ang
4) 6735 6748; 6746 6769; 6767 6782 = 0.27 Ang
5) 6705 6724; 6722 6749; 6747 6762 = -0.14 Ang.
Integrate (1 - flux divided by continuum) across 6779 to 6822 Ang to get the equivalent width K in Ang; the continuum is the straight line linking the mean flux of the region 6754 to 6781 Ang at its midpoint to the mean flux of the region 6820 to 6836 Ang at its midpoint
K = 0.4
